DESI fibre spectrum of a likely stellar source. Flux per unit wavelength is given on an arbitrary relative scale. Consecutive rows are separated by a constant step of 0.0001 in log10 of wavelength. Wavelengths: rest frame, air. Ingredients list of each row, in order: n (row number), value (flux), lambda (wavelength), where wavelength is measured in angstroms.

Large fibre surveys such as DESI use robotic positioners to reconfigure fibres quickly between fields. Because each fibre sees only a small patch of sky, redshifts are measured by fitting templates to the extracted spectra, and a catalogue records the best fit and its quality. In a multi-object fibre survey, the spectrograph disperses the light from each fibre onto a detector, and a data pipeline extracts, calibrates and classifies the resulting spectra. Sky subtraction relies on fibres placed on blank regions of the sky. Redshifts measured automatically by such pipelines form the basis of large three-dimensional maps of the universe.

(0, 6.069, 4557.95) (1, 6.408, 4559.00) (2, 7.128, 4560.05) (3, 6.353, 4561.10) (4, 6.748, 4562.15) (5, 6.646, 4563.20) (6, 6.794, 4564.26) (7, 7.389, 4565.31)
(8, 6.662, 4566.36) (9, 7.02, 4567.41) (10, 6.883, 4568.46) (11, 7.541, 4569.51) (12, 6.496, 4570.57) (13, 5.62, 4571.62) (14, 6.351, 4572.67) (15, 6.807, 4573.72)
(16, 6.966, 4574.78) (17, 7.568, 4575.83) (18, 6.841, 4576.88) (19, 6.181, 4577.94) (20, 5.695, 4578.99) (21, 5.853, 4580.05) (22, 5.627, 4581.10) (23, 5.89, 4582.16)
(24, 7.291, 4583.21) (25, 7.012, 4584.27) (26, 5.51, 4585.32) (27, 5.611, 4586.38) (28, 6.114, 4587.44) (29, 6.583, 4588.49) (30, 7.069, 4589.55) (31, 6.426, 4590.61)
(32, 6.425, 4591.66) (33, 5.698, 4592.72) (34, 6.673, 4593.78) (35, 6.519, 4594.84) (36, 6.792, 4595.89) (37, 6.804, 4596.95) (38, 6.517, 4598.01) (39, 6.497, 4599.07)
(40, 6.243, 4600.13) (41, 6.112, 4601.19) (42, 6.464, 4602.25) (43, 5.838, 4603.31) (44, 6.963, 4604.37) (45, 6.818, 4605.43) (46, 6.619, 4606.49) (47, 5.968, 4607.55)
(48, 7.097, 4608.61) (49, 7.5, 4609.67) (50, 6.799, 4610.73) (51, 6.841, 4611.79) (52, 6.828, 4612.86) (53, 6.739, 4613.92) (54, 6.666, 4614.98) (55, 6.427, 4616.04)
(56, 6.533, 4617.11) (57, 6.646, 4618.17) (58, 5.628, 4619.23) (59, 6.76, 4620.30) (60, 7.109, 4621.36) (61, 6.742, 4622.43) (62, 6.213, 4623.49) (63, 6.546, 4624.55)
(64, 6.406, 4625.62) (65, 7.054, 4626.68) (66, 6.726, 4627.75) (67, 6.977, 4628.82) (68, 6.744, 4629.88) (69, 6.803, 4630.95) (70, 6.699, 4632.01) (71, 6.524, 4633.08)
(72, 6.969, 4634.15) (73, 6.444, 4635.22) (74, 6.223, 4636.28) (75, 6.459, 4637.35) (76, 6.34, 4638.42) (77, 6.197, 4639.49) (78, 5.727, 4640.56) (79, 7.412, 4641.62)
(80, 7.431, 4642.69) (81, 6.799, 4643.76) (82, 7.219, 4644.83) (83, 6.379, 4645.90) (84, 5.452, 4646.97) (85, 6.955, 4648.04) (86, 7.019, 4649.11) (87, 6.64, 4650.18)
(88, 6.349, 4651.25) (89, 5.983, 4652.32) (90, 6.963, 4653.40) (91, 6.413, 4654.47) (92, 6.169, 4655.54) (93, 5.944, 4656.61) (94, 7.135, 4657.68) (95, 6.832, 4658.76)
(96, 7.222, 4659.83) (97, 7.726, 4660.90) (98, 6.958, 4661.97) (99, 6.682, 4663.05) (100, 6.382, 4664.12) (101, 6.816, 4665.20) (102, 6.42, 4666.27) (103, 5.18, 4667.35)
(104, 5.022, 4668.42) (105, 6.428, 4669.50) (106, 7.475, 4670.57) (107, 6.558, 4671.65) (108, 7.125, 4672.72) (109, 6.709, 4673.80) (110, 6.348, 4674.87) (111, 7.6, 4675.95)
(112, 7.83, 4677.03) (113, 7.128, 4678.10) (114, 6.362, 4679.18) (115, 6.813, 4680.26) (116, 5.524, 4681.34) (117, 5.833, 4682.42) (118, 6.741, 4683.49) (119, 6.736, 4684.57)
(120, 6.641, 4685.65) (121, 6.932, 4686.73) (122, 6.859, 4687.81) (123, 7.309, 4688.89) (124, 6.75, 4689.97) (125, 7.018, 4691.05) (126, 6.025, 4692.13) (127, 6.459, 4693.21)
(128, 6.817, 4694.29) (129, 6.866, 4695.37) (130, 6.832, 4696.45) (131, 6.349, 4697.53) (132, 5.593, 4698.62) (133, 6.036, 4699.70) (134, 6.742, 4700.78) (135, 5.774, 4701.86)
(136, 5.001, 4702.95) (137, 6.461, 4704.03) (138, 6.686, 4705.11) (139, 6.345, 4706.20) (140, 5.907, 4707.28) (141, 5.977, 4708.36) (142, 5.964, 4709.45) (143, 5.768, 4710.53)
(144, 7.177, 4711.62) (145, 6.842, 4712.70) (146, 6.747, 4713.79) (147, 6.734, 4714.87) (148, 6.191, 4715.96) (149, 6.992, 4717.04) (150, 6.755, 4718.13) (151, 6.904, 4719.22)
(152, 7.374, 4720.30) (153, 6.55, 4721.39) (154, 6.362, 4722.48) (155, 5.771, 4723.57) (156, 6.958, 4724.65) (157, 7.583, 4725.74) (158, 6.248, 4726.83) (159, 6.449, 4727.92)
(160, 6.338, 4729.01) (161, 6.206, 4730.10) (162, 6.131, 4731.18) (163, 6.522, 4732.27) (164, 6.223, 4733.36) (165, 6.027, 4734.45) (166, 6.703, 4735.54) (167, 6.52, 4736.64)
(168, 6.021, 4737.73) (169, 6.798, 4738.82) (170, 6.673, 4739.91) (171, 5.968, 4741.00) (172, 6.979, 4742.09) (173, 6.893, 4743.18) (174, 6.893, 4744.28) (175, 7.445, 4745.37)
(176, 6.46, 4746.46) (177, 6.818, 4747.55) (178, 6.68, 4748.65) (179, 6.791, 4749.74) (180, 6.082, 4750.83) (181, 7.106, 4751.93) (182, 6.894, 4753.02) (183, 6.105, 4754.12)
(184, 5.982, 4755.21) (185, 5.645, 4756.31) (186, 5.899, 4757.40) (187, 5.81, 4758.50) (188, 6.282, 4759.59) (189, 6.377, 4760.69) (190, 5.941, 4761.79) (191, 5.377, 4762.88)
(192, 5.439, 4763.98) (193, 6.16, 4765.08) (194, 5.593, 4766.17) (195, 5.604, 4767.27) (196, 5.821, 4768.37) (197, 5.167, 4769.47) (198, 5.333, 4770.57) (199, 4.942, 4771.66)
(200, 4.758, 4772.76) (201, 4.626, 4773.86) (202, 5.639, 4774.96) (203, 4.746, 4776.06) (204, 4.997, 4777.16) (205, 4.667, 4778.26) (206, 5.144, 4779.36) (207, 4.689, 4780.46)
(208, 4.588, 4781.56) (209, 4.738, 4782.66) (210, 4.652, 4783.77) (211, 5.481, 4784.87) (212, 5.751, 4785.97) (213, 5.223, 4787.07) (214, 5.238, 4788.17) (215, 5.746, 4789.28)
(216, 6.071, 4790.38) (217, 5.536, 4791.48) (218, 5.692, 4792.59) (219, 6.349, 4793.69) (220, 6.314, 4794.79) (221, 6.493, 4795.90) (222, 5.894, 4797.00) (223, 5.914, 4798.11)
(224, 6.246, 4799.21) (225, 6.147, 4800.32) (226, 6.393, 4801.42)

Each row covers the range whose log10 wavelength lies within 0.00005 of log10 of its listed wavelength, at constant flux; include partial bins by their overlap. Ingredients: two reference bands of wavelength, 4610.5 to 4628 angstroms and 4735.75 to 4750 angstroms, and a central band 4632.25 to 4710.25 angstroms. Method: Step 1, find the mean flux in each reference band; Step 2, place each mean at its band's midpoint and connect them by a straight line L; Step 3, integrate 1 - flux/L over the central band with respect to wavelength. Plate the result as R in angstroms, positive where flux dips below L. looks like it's 1.3 angstroms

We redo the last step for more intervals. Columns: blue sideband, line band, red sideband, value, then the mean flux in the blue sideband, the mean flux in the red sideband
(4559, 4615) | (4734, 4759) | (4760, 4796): -4.0 angstroms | 6.57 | 5.41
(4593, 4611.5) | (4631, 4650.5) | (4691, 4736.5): -0.2 angstroms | 6.59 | 6.43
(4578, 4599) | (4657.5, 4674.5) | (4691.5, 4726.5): -0.7 angstroms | 6.32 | 6.46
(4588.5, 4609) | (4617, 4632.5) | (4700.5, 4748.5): -0.3 angstroms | 6.5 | 6.5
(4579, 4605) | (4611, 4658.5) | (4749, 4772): -2.7 angstroms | 6.34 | 5.94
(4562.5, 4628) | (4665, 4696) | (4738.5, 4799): -2.1 angstroms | 6.56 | 5.83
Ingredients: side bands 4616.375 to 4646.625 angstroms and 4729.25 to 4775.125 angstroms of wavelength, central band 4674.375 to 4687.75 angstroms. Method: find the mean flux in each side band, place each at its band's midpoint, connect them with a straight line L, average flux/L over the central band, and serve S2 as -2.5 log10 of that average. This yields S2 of -0.05 mag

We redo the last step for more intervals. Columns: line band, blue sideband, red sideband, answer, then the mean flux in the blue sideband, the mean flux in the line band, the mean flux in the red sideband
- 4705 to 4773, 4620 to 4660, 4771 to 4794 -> -0.124 mag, 6.62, 6.32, 5.19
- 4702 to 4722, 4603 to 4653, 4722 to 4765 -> 0.001 mag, 6.63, 6.45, 6.39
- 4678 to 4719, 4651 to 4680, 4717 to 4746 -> 0.028 mag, 6.66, 6.46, 6.6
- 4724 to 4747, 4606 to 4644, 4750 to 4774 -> -0.105 mag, 6.65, 6.57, 5.8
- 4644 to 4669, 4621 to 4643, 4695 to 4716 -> 0.002 mag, 6.64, 6.52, 6.3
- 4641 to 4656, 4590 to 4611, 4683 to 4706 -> -0.022 mag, 6.54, 6.65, 6.5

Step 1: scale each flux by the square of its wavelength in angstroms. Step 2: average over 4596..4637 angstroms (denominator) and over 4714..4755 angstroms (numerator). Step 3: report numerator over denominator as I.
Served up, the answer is 1.0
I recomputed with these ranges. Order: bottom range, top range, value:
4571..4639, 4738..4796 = 0.96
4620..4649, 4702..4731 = 1.01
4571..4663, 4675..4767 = 1.03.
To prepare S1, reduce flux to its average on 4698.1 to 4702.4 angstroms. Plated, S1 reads 6.05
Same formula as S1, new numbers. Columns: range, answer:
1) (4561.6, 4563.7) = 6.7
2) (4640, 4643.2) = 6.86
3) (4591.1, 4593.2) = 6.09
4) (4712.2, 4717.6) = 6.7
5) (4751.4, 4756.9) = 6.34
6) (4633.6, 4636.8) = 6.55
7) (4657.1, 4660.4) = 7.06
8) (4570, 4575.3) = 6.45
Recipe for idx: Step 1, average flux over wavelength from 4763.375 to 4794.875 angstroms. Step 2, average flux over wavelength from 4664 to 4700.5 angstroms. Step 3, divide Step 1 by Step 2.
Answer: 0.8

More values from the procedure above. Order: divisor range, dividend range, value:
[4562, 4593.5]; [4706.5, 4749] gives 1.01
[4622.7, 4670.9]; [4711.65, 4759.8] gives 0.99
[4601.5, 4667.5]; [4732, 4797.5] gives 0.89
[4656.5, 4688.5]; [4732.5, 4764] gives 0.96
